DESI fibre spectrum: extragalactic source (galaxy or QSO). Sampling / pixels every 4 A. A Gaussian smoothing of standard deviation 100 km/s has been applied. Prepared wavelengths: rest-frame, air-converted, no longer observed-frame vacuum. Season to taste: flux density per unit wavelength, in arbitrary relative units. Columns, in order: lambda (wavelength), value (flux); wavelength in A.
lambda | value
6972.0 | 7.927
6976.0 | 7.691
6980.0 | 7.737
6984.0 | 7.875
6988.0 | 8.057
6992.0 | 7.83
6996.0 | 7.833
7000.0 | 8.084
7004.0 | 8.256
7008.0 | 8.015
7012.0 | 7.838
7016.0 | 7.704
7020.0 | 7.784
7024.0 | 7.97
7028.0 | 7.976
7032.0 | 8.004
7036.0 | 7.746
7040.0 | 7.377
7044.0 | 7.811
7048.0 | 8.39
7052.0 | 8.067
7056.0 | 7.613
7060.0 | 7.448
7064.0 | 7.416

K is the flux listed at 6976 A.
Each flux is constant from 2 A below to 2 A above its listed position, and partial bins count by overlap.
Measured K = 7.691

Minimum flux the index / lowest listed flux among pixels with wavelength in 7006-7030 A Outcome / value 7.704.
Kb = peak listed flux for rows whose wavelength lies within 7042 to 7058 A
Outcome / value 8.39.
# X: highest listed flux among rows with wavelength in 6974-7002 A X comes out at 8.084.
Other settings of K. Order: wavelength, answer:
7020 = 7.784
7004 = 8.256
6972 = 7.927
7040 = 7.377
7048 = 8.39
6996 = 7.833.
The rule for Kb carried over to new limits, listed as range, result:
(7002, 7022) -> 8.256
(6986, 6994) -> 8.057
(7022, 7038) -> 8.004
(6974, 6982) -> 7.737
